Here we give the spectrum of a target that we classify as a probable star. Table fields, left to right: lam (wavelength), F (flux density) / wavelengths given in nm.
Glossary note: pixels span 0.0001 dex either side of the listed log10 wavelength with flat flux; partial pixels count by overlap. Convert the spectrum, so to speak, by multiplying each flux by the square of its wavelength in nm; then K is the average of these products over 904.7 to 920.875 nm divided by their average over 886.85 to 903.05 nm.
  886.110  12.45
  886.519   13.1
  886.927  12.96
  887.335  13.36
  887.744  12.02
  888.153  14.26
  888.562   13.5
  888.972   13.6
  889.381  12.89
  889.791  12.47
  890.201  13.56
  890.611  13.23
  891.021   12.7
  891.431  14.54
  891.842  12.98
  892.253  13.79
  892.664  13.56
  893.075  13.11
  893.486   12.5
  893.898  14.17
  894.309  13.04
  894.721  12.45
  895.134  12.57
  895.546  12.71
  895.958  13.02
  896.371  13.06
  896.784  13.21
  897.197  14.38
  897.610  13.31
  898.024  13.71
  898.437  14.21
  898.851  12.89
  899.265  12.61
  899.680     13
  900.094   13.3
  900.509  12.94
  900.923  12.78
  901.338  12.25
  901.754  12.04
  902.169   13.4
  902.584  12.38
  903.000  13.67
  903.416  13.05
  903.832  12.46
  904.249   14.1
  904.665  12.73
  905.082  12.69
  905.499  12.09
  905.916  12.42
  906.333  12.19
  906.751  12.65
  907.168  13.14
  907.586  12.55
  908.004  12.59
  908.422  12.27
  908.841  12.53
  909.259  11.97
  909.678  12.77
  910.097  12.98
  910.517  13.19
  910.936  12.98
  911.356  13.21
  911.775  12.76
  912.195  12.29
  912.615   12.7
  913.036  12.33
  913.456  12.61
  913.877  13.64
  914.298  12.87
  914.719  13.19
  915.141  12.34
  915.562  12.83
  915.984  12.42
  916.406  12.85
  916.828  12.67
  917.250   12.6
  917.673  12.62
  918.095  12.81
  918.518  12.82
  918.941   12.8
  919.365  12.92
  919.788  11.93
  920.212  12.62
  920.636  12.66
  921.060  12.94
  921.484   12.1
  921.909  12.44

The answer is 1.00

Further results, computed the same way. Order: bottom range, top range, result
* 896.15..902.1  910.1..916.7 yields 1.01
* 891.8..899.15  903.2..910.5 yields 0.98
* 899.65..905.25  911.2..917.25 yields 1.01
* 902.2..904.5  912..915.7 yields 0.99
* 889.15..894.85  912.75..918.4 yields 1.02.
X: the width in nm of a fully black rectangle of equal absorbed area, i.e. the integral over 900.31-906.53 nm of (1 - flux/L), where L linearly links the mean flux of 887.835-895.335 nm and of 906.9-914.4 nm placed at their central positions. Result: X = 0.09 nm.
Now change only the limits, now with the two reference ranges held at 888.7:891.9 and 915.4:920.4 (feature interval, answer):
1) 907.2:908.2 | 0.02 nm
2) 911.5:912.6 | 0.02 nm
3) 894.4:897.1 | 0.05 nm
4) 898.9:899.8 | 0.02 nm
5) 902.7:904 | -0.01 nm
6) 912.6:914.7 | -0.02 nm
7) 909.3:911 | -0.01 nm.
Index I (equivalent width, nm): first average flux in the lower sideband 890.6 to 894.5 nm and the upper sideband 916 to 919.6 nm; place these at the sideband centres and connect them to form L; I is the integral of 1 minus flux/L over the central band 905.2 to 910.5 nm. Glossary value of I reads 0.18 nm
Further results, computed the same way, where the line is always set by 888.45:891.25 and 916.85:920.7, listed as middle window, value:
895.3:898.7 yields -0.11 nm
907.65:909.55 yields 0.07 nm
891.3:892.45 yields -0.05 nm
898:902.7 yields 0.01 nm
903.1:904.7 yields -0.03 nm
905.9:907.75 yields 0.03 nm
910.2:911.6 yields -0.04 nm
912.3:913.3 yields 0.02 nm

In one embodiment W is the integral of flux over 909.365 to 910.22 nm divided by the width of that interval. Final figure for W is 12.8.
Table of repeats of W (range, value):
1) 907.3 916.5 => 12.7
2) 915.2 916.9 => 12.7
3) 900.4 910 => 12.7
